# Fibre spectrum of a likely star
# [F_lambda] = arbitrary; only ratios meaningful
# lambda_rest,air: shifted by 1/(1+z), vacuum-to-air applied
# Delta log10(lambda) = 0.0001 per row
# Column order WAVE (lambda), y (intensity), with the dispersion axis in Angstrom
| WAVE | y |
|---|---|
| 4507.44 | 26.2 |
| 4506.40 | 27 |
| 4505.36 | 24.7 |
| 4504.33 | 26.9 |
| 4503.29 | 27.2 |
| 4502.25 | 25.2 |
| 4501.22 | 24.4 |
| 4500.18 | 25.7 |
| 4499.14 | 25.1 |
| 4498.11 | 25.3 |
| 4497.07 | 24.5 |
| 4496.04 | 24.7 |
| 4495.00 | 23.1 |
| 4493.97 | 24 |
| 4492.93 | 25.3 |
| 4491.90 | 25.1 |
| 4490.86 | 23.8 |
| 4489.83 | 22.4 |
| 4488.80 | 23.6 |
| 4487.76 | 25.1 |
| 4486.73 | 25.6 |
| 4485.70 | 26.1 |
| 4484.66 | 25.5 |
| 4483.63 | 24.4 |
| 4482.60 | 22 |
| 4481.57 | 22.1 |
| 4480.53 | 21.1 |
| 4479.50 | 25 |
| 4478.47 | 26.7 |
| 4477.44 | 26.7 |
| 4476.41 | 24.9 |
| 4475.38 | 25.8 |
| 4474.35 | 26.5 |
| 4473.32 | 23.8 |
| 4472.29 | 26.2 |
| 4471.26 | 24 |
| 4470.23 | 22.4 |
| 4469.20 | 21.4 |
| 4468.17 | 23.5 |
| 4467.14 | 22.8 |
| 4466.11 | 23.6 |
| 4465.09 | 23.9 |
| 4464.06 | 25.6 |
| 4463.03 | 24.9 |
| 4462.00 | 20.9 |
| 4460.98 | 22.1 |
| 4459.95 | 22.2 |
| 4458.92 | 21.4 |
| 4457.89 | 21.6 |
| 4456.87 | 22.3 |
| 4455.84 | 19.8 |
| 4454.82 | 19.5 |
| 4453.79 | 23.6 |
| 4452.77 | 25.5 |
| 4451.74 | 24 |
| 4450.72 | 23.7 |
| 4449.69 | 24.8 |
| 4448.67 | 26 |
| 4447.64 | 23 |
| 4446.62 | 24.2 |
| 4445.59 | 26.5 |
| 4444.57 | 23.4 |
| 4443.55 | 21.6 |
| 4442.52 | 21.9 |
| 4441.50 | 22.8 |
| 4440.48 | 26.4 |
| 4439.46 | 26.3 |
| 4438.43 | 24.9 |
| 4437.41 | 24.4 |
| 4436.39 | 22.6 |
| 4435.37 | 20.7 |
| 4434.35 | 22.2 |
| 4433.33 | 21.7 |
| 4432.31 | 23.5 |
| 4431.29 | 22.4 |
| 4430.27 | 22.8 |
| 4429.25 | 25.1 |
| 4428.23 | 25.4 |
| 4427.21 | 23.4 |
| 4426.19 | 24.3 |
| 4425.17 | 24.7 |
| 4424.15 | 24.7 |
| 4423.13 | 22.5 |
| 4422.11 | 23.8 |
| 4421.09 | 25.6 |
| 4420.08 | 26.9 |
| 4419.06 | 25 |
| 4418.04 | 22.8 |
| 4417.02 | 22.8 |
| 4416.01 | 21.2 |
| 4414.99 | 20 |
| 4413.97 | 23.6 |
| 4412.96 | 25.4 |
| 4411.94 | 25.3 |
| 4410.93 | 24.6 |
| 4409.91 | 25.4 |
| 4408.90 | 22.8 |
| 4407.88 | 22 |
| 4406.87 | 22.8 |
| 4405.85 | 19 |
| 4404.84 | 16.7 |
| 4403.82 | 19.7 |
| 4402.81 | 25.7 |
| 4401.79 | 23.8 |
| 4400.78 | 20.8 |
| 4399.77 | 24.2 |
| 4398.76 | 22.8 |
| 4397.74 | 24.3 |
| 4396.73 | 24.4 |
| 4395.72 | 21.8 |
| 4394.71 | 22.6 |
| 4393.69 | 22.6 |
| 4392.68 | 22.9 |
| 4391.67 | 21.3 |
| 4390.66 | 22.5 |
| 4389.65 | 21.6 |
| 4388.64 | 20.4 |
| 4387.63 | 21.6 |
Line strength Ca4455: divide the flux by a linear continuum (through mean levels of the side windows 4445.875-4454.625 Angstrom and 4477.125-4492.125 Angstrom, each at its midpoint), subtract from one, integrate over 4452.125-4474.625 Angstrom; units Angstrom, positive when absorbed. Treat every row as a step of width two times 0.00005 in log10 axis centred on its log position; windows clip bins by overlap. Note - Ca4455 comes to 1.1 Angstrom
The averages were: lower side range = 24.2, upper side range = 24.3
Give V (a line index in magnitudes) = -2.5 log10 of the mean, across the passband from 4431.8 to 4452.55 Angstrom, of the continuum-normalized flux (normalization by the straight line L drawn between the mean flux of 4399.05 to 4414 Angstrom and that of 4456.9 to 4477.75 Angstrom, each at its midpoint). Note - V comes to -0.021 mag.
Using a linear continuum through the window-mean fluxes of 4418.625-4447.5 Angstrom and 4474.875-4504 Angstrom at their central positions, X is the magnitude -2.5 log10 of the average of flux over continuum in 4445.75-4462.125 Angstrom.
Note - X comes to 0.06 mag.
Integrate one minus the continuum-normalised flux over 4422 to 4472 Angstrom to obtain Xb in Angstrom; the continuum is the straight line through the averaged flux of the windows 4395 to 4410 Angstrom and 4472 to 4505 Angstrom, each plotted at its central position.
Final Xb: 0.5 Angstrom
